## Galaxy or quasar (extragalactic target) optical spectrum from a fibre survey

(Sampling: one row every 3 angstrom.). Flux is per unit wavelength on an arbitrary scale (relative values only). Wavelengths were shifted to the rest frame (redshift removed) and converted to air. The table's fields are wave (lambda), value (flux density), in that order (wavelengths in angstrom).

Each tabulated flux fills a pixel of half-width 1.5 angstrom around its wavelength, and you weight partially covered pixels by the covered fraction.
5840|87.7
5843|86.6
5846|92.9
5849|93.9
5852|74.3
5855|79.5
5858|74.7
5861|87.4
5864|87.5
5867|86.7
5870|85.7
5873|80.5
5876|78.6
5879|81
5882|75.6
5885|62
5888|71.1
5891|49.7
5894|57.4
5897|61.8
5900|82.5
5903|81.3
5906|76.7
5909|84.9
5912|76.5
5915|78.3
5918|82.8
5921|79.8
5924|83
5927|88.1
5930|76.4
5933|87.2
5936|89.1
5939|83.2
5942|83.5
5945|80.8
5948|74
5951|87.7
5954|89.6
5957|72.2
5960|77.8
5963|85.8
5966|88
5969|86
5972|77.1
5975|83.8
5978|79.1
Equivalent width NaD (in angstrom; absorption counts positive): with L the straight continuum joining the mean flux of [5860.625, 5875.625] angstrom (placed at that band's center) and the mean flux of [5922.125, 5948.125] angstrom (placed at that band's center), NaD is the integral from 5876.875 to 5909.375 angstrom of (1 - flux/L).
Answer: 5.1 angstrom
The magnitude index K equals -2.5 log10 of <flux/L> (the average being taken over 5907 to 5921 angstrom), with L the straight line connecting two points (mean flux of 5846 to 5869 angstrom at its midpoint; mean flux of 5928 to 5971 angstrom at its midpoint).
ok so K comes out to 0.04 mag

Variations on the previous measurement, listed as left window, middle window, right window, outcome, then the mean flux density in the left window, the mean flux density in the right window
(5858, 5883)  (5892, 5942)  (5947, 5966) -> 0.04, 82.5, 81.9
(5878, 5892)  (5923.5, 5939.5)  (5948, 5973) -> -0.10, 68.1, 82.6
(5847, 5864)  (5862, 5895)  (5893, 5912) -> 0.06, 82.8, 74.7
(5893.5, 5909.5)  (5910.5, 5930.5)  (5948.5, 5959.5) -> -0.05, 74.5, 81.8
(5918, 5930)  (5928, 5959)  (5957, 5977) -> 0.00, 82.6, 82.2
